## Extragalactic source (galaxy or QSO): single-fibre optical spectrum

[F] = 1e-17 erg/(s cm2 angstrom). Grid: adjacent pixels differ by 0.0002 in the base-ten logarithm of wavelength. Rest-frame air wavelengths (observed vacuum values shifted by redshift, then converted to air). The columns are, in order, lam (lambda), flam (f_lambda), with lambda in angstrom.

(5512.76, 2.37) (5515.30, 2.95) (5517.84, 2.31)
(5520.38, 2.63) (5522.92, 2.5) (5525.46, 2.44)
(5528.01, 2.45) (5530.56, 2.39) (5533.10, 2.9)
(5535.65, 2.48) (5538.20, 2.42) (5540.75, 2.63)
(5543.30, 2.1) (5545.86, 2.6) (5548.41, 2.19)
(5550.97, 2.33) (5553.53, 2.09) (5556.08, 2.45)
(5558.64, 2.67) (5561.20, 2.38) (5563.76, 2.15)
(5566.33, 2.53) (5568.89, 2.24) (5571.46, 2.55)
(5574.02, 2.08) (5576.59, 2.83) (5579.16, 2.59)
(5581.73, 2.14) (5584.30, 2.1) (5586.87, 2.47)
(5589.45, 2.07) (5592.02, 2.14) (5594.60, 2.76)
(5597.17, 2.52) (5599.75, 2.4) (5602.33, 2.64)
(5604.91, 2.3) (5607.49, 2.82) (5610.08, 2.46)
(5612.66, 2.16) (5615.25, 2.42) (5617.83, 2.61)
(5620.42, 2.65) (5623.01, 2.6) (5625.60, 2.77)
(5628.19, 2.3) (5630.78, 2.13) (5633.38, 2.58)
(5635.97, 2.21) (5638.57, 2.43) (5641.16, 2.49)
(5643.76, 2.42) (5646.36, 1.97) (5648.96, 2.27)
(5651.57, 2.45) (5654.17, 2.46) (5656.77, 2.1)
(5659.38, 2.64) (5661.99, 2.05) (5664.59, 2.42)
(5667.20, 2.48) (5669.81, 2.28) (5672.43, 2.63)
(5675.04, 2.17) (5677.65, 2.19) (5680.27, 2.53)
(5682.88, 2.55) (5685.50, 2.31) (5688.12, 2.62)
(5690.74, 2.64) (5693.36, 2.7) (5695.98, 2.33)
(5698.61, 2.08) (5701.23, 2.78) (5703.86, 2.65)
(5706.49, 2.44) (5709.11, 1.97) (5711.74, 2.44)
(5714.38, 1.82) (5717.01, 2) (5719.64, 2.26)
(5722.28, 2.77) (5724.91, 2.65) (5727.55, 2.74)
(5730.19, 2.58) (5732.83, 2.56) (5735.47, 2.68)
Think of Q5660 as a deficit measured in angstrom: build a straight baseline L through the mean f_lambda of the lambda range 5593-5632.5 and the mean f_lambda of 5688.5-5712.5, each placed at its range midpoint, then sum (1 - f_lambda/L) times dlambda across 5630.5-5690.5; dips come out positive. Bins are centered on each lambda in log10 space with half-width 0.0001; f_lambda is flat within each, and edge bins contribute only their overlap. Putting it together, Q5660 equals 2.5 angstrom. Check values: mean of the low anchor 2.5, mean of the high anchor 2.45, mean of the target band 2.37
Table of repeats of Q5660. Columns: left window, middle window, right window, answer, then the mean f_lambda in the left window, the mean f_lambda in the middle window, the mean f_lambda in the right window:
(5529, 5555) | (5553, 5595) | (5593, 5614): 1.6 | 2.41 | 2.36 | 2.5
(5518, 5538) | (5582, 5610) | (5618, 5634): 1.1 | 2.52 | 2.41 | 2.51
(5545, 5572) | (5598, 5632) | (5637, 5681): -1.8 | 2.37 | 2.48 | 2.35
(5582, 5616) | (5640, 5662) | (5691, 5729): 0.7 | 2.4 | 2.33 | 2.41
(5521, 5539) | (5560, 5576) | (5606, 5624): 1.1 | 2.52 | 2.34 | 2.53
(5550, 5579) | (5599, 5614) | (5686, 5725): -0.4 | 2.4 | 2.46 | 2.4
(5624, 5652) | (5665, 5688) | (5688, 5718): -0.4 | 2.37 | 2.4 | 2.37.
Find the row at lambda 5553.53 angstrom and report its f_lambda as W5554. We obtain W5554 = 2.09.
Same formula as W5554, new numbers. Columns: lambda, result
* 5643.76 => 2.42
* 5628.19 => 2.3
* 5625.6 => 2.77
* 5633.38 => 2.58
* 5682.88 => 2.55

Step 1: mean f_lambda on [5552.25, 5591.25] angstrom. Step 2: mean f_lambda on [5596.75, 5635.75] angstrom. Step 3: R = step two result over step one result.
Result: 1.05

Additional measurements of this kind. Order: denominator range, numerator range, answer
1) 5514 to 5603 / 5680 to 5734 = 1.01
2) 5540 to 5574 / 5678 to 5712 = 1.04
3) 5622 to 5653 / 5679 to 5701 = 1.04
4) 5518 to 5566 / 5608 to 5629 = 1.03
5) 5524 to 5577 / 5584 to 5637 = 1.01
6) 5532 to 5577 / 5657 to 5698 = 1.00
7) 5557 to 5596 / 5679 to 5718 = 1.01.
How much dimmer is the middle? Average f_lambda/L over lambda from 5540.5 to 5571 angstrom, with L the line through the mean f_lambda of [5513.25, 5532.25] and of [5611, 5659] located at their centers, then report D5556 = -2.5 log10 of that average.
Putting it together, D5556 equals 0.06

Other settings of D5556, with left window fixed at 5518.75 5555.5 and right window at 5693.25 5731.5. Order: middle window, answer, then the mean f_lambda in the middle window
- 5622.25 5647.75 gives 0.02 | 2.39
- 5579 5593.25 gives 0.10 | 2.23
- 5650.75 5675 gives 0.02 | 2.38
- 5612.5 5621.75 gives -0.03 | 2.5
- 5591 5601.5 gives -0.02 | 2.47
